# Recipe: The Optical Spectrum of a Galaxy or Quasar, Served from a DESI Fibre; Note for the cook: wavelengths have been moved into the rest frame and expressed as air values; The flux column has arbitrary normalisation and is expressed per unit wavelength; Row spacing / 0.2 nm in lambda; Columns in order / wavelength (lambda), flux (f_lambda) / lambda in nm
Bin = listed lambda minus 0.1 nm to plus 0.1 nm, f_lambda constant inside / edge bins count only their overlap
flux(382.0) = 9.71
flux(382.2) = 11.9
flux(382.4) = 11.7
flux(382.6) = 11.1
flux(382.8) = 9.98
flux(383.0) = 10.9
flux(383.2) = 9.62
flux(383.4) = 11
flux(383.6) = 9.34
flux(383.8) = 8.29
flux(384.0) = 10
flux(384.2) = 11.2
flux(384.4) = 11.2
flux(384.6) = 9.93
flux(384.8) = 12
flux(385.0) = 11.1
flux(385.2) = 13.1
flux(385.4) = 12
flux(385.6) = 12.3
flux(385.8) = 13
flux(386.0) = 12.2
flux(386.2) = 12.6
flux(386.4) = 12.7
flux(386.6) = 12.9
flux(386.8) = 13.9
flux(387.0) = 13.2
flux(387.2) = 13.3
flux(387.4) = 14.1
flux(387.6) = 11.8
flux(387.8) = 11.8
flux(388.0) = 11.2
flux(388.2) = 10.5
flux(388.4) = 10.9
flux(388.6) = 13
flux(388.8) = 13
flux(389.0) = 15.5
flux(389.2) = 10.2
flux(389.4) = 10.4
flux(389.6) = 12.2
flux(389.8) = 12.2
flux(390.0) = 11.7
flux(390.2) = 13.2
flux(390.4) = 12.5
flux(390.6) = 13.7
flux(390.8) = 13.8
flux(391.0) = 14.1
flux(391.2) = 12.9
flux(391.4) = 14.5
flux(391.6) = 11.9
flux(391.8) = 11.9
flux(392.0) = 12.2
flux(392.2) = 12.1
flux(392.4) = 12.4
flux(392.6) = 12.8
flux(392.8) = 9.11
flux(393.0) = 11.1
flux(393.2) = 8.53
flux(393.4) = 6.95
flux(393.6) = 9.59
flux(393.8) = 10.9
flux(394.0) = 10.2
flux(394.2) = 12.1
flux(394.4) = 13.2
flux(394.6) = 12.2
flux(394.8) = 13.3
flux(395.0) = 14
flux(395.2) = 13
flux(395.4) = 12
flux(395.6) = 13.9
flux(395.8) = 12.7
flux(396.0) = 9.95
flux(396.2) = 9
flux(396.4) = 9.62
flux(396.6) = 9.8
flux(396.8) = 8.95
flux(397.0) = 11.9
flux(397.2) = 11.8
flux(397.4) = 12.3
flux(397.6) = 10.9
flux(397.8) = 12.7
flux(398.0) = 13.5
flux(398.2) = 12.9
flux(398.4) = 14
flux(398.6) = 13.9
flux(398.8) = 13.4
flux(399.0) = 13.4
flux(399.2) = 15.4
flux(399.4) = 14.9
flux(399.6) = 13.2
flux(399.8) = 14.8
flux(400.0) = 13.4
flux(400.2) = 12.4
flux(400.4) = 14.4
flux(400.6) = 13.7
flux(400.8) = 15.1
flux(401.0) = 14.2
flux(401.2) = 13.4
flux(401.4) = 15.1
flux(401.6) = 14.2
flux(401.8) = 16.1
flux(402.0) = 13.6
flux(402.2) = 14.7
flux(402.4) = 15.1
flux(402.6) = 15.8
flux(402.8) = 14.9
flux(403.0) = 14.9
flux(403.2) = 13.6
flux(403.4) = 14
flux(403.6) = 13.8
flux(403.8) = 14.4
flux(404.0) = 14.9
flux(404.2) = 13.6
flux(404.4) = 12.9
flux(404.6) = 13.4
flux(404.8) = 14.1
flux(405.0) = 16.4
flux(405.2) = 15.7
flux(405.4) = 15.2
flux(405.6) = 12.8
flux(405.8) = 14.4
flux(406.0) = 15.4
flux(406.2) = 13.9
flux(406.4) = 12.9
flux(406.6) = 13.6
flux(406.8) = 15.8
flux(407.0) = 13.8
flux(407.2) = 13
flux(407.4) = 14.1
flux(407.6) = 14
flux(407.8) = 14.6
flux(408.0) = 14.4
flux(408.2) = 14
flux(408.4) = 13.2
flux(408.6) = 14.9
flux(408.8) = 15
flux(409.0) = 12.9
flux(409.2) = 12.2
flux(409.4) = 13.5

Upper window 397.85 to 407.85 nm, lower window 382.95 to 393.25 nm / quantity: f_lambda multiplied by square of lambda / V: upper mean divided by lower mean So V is 1.3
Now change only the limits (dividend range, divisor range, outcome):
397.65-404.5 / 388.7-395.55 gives 1.22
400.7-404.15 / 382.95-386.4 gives 1.42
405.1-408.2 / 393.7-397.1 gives 1.30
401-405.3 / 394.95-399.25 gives 1.23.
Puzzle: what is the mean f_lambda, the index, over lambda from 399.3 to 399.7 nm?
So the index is 14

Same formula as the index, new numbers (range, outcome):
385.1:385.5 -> 12.5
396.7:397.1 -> 10.4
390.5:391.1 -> 13.9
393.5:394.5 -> 11.2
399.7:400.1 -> 14.1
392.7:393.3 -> 9.58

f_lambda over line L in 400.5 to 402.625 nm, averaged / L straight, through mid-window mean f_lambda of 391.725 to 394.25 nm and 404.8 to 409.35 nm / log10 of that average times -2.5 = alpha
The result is -0.14 mag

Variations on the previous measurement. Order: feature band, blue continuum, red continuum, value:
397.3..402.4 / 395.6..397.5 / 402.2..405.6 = -0.11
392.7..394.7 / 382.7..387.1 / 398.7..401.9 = 0.25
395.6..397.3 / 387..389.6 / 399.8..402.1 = 0.25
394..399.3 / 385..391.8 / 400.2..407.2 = 0.11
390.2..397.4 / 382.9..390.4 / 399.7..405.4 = 0.11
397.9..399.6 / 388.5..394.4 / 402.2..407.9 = -0.05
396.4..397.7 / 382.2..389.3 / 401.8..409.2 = 0.21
